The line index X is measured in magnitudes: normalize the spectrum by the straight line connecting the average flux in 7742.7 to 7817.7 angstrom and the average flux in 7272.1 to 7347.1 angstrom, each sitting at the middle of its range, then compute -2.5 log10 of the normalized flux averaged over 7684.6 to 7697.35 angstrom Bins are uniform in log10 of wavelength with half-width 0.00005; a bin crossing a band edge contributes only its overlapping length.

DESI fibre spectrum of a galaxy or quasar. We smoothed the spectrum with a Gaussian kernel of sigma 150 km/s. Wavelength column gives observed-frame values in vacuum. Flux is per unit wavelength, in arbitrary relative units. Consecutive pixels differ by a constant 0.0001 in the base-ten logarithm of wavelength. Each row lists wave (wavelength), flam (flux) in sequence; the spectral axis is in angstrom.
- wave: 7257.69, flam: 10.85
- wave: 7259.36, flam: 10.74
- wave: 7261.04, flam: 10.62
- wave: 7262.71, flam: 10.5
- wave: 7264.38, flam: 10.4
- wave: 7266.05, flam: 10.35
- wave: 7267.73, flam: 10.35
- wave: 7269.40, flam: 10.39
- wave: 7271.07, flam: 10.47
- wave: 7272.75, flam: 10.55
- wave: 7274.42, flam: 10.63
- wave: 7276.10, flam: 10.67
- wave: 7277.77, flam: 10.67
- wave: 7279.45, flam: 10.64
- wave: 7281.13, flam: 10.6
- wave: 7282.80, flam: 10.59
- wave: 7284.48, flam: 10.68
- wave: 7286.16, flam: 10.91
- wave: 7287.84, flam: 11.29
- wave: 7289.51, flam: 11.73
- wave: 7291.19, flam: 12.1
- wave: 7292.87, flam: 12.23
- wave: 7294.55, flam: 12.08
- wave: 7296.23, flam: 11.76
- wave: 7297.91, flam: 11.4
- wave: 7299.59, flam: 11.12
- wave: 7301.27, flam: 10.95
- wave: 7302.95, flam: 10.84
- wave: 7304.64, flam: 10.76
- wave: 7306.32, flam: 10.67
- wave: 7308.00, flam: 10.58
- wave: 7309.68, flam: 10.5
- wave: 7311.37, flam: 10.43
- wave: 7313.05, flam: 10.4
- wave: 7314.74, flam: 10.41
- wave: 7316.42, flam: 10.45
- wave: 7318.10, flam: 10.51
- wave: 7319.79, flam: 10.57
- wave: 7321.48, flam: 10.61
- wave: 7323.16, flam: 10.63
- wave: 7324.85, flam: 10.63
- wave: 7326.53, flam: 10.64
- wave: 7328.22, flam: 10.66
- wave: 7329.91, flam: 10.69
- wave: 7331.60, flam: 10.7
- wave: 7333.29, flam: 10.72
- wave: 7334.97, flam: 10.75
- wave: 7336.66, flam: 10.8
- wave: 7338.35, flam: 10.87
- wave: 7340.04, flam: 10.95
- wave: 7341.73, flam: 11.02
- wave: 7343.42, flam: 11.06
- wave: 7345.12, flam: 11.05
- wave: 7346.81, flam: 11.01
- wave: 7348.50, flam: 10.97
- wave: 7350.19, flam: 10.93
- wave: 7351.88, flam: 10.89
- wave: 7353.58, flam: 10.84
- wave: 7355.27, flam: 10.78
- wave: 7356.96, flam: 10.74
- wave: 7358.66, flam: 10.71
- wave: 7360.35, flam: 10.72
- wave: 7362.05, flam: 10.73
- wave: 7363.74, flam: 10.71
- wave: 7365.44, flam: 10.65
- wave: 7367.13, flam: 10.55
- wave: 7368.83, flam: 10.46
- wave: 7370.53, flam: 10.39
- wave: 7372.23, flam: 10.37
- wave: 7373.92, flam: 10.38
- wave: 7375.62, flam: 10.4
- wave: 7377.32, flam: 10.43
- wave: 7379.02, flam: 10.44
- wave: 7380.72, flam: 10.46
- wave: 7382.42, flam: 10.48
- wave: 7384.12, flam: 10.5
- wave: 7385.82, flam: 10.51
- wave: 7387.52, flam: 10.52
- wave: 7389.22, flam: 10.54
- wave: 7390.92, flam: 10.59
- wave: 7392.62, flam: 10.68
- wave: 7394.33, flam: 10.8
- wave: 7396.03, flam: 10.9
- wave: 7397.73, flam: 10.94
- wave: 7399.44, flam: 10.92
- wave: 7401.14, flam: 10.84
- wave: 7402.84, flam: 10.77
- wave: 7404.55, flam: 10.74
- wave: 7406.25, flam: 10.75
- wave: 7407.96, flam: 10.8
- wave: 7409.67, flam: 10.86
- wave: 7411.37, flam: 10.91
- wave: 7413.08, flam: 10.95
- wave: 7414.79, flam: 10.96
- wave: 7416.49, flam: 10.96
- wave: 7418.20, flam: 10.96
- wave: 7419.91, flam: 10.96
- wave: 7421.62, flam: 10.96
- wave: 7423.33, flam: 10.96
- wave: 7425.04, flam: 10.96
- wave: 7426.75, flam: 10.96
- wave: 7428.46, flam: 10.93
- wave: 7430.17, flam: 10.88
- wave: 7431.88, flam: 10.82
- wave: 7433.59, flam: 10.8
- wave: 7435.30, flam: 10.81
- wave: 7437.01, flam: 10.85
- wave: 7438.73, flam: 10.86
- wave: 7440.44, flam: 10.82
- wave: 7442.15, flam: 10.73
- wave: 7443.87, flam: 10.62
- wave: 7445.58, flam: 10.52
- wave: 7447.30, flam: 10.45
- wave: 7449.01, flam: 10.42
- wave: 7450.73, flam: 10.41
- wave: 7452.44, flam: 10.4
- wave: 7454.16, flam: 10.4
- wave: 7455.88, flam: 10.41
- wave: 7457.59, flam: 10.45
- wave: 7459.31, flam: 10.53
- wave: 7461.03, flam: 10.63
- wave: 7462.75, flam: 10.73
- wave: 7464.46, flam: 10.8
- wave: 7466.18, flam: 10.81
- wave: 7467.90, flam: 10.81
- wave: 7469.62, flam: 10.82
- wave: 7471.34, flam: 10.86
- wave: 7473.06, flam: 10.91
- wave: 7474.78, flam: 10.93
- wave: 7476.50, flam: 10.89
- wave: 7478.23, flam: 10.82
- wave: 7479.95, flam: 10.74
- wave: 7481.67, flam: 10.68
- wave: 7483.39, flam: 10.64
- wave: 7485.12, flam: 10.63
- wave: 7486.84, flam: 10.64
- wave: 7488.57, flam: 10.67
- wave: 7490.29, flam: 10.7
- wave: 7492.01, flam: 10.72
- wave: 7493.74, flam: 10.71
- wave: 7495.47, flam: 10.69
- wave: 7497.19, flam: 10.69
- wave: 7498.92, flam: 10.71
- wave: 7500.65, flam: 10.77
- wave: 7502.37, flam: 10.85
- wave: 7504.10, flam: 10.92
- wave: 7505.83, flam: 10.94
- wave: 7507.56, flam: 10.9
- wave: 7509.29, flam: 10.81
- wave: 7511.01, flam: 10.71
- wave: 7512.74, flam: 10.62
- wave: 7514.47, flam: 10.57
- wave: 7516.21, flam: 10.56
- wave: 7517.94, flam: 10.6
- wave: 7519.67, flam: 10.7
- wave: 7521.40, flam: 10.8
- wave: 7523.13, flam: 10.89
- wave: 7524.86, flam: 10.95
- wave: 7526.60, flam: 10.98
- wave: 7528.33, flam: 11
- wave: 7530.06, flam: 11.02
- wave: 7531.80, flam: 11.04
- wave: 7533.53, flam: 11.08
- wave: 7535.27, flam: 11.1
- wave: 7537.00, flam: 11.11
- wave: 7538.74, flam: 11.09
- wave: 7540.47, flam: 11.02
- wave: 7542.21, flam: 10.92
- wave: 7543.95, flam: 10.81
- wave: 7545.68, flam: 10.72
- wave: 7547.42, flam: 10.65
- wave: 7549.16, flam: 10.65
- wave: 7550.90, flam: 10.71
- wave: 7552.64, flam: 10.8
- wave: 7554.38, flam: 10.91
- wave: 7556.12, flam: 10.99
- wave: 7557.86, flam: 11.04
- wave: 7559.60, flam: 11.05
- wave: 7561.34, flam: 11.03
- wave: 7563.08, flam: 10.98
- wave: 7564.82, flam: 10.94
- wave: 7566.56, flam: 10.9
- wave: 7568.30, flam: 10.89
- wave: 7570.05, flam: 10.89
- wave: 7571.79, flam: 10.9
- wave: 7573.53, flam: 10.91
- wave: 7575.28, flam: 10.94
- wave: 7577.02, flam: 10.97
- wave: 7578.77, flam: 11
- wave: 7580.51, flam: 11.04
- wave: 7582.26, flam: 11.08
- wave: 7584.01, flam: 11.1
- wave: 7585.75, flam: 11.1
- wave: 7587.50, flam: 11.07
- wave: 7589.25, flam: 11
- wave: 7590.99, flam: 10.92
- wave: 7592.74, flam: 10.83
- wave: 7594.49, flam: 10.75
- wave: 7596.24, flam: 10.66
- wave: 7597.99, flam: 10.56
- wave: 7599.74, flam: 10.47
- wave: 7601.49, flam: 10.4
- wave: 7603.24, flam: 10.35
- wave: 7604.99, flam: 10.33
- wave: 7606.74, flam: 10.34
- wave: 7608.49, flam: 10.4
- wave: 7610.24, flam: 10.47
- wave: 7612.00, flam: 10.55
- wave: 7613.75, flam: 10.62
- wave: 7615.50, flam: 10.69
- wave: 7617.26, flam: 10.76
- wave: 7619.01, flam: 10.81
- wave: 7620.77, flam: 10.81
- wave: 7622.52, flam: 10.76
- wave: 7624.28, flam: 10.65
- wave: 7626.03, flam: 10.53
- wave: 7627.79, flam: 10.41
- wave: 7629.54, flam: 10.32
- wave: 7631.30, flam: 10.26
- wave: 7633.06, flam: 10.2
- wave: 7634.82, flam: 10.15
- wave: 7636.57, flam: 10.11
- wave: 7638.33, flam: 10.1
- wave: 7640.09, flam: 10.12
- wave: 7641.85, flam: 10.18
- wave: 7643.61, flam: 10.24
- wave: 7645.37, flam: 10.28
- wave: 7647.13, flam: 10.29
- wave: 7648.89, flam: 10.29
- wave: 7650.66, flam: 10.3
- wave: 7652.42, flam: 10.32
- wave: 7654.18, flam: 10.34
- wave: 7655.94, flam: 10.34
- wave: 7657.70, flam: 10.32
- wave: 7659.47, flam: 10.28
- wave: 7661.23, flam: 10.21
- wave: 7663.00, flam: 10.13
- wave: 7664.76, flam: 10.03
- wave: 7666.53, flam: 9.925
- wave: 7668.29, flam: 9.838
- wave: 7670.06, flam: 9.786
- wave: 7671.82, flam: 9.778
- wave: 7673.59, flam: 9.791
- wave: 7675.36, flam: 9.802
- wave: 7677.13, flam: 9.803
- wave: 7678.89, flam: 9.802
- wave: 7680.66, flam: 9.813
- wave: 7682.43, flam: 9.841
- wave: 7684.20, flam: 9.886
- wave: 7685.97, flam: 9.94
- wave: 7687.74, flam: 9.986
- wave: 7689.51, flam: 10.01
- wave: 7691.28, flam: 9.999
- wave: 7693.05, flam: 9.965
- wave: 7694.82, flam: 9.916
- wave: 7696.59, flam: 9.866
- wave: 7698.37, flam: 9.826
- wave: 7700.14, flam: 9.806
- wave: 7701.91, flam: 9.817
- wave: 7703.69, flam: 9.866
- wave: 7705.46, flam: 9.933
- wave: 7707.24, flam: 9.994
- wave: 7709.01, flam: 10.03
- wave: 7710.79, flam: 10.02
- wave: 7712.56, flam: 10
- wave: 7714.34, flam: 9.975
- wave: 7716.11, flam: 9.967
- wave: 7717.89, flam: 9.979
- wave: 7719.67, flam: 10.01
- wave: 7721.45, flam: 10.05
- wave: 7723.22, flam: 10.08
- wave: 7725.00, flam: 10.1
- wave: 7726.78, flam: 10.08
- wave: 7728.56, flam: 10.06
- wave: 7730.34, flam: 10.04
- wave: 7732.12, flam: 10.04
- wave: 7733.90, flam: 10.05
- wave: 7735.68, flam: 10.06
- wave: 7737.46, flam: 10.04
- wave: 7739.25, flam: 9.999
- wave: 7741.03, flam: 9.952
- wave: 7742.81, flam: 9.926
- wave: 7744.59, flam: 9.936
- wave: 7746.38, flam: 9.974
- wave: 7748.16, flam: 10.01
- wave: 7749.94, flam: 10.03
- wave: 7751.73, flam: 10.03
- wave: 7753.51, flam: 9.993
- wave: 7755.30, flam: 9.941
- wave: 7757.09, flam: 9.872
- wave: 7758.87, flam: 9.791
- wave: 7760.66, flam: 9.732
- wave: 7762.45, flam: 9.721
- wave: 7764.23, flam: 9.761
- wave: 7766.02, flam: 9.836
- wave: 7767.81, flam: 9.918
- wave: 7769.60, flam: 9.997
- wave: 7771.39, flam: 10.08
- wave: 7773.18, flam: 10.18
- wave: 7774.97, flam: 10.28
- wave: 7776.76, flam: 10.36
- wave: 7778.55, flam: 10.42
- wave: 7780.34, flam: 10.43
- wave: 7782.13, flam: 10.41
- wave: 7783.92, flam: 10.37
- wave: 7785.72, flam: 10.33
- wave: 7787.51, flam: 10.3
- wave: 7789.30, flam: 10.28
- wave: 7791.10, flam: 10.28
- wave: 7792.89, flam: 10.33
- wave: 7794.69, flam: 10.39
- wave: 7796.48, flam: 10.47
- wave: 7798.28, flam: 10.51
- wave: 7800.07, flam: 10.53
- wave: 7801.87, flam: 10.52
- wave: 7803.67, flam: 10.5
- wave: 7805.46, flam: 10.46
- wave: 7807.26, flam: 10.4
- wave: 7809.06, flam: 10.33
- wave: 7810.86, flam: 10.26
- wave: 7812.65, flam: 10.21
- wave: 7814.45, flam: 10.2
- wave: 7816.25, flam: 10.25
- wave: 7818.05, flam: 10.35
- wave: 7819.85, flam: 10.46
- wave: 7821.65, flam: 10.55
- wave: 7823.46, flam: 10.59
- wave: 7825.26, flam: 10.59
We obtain 0.04 mag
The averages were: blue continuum 10.9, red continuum 10.2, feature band 9.96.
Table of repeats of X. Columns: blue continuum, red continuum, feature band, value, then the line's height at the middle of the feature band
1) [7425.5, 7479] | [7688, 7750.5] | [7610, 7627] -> -0.04 mag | 10.3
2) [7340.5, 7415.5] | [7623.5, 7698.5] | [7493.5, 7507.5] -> -0.04 mag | 10.4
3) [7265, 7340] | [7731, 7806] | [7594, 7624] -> -0.02 mag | 10.4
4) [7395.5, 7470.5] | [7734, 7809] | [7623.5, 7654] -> 0.01 mag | 10.4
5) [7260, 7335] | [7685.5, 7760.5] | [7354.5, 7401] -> 0.00 mag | 10.6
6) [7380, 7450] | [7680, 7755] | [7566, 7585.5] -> -0.06 mag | 10.3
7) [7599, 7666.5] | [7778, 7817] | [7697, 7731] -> 0.04 mag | 10.4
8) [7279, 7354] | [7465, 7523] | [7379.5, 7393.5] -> 0.03 mag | 10.8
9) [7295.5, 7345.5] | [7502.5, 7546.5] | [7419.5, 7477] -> 0.01 mag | 10.8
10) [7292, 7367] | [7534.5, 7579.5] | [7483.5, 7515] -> 0.02 mag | 10.9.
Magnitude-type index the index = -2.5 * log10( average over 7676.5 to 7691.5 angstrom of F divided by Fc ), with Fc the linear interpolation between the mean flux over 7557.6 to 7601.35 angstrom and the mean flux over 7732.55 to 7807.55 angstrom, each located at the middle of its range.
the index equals 0.06 mag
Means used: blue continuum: 10.9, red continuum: 10.2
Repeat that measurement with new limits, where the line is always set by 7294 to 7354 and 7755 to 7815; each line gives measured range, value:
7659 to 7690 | 0.05 mag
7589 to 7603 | -0.02 mag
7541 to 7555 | -0.02 mag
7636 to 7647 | 0.02 mag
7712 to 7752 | 0.03 mag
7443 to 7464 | 0.02 mag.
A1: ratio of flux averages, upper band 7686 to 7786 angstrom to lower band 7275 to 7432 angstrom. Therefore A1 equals 0.93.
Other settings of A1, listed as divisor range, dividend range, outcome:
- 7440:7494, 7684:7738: 0.94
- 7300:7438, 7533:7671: 0.99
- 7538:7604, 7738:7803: 0.93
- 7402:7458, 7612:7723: 0.94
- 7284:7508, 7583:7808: 0.95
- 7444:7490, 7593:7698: 0.96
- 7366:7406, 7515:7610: 1.02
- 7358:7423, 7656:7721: 0.93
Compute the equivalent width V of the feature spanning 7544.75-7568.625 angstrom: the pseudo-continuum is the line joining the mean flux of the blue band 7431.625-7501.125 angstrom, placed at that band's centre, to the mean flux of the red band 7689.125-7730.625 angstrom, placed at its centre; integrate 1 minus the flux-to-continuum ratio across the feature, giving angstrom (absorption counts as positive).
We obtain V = -1.0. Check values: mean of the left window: 10.7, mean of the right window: 9.97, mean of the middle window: 10.9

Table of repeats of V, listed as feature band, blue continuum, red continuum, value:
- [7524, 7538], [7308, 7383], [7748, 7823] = -0.7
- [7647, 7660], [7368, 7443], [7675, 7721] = -0.3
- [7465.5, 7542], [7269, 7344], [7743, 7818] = -1.8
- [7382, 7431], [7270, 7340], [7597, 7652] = -0.5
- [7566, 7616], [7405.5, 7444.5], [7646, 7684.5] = -2.2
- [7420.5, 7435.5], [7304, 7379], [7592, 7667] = -0.4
